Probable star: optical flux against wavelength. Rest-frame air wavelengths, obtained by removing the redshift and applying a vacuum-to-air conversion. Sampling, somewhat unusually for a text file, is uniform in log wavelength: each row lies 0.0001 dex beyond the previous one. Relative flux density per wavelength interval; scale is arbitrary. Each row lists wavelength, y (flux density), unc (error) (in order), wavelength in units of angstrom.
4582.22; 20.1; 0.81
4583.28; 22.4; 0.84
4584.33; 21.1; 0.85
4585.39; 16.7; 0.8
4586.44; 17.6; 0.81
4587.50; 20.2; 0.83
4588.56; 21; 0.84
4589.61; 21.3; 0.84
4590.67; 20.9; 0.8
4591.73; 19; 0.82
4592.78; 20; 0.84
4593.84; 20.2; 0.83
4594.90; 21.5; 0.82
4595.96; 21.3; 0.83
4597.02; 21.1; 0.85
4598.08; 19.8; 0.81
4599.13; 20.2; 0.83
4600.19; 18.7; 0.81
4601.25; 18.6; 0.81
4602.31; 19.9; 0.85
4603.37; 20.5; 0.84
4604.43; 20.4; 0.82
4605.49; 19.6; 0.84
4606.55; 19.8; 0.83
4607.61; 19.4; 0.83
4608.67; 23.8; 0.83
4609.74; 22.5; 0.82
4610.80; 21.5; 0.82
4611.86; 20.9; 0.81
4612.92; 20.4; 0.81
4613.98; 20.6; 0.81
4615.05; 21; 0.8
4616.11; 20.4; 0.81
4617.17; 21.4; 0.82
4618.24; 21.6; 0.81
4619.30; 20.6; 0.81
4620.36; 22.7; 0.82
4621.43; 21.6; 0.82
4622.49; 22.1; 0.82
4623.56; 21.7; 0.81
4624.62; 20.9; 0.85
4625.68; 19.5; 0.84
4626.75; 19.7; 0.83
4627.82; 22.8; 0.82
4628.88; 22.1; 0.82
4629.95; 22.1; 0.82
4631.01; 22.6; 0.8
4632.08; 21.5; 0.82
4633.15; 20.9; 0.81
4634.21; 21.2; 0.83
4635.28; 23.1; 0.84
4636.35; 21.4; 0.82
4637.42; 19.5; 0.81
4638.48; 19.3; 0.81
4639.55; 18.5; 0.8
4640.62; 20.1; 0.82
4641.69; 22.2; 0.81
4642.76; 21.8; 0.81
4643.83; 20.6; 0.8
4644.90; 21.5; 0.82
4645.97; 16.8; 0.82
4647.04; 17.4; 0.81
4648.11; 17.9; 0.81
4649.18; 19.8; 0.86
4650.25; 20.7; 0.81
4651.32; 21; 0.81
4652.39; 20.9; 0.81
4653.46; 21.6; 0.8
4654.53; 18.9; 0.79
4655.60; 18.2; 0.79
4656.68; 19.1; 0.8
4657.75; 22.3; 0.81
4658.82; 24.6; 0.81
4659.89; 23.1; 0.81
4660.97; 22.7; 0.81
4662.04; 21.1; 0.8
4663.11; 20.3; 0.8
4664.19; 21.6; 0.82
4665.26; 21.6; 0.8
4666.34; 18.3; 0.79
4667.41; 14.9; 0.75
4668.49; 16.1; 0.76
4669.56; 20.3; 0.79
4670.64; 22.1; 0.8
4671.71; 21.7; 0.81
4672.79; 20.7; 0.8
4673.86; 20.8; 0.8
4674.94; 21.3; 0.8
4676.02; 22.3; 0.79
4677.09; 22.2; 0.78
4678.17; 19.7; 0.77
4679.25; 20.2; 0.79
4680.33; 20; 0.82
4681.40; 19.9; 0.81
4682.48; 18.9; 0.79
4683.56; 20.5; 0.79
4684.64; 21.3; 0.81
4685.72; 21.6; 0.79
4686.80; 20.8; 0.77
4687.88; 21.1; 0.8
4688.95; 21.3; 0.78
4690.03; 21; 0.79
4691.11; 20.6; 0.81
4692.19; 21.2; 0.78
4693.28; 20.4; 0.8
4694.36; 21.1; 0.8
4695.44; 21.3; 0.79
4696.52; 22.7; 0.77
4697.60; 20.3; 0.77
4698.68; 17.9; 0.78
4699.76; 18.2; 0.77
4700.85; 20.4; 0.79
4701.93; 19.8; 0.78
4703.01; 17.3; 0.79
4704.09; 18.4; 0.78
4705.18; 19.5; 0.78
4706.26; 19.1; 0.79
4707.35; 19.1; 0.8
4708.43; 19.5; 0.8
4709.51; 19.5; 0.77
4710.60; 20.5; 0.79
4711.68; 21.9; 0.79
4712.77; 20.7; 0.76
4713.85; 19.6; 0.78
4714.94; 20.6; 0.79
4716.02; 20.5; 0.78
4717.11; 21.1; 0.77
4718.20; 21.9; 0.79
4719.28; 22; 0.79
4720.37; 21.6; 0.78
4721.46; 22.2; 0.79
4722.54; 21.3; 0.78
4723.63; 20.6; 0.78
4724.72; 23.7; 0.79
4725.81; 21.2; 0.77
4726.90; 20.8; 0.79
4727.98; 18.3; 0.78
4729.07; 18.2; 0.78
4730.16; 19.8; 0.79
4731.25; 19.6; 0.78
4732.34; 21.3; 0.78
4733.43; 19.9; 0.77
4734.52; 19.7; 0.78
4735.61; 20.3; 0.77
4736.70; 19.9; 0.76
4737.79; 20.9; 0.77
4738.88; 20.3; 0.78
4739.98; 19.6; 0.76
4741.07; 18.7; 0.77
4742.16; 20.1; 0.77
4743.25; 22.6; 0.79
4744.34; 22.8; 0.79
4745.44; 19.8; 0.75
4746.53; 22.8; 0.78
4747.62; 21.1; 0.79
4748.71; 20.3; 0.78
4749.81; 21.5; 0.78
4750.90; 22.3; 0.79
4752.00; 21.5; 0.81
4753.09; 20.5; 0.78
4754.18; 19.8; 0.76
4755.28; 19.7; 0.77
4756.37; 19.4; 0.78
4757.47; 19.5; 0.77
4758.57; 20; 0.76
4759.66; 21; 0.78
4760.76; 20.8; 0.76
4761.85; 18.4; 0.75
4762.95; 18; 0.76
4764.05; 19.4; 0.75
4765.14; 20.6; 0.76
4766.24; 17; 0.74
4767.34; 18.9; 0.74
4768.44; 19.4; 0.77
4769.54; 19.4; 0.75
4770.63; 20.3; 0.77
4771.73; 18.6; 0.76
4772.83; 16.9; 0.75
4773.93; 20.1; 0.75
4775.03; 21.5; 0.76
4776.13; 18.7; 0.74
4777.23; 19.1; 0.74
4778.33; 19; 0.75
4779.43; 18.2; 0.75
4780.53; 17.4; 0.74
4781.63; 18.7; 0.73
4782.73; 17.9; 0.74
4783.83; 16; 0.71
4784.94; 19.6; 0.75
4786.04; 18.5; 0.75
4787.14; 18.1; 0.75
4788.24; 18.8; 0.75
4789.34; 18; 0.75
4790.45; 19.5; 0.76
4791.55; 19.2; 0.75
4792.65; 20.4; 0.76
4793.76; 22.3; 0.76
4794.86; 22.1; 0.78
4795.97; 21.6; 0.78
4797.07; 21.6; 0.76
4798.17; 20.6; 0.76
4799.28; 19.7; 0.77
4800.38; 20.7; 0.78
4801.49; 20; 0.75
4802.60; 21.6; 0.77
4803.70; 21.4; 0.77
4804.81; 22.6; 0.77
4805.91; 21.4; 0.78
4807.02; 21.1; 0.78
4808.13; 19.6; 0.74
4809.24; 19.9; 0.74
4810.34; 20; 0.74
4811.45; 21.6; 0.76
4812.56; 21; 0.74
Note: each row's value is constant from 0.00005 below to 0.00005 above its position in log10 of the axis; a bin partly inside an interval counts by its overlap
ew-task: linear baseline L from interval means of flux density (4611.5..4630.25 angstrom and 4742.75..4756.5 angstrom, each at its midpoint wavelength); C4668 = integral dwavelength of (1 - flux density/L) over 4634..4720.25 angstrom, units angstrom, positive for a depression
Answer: 3.2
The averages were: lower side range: 21.2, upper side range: 21.1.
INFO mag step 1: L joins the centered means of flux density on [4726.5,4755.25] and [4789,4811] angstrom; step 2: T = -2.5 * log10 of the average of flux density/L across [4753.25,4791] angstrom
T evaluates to 0.086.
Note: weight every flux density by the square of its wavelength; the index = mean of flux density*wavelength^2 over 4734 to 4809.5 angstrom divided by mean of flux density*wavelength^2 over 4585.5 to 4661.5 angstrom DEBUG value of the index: 1.0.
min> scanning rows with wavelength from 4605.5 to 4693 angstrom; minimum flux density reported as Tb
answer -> 14.9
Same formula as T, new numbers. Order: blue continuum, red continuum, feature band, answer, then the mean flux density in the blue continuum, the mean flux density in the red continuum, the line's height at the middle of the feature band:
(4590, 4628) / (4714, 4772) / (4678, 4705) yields 0.015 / 20.7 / 20.4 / 20.5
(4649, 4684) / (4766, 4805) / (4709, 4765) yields -0.032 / 20.5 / 19.5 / 19.9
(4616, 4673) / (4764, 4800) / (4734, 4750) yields -0.052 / 20.7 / 19.3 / 19.7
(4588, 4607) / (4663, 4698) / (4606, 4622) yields -0.049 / 20.2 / 20.6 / 20.3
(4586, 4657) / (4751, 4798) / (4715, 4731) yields -0.058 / 20.6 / 19.5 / 19.8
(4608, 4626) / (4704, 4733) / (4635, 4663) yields 0.030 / 21.4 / 20.5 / 21.1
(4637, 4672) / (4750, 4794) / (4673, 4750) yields -0.041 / 20.2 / 19.3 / 19.8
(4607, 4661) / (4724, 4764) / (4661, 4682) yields 0.022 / 20.9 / 20.4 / 20.7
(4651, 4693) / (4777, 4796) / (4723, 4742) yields -0.019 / 20.7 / 19.1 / 19.8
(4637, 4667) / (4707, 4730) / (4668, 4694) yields -0.008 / 20.4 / 20.7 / 20.5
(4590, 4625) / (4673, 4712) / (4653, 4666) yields -0.038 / 20.7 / 20.3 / 20.5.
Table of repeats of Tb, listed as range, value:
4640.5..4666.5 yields 16.8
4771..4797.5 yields 16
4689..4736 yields 17.3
